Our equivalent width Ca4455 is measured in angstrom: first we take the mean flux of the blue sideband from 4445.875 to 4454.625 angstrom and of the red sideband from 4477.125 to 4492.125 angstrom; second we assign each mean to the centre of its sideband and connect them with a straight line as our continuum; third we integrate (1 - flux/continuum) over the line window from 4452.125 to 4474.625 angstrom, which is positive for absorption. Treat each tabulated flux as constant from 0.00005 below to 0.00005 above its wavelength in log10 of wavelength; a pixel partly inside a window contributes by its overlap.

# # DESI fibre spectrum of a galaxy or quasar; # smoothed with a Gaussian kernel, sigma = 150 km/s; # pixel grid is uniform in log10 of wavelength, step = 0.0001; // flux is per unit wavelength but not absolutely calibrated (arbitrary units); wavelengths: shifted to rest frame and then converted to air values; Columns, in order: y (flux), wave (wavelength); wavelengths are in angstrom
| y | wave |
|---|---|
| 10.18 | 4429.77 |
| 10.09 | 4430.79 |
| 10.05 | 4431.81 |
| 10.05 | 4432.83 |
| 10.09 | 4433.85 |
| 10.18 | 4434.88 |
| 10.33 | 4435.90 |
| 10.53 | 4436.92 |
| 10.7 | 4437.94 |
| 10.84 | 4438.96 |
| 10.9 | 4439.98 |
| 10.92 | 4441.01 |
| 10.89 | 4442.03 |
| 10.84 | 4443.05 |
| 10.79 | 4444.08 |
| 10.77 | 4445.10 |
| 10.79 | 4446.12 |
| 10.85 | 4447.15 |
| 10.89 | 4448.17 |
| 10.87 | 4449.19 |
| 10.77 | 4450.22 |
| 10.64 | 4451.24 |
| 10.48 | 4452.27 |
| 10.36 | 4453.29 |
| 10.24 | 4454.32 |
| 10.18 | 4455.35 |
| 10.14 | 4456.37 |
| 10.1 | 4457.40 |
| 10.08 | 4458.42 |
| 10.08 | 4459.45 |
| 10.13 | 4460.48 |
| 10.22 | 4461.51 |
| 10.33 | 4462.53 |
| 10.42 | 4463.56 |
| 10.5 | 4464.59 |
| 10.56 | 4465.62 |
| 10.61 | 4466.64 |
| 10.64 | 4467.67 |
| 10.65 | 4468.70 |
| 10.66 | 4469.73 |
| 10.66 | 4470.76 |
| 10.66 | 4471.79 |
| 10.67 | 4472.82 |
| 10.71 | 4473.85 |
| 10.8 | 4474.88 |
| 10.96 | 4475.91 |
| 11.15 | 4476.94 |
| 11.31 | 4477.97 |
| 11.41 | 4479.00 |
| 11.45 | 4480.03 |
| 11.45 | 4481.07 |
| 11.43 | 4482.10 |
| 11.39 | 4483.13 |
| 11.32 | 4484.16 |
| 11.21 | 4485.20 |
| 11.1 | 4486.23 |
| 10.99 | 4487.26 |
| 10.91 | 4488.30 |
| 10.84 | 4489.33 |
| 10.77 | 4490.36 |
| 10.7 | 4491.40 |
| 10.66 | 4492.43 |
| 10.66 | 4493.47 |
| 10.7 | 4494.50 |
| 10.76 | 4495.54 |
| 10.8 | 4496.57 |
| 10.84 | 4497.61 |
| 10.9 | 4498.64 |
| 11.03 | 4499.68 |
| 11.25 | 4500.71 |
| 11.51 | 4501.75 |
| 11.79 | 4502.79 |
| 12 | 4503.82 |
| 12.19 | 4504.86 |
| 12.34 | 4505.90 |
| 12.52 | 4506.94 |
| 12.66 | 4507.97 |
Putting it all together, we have 0.9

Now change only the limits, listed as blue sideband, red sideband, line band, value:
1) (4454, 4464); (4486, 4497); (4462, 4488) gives -1.1 angstrom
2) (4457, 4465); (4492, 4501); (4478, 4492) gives -0.7 angstrom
